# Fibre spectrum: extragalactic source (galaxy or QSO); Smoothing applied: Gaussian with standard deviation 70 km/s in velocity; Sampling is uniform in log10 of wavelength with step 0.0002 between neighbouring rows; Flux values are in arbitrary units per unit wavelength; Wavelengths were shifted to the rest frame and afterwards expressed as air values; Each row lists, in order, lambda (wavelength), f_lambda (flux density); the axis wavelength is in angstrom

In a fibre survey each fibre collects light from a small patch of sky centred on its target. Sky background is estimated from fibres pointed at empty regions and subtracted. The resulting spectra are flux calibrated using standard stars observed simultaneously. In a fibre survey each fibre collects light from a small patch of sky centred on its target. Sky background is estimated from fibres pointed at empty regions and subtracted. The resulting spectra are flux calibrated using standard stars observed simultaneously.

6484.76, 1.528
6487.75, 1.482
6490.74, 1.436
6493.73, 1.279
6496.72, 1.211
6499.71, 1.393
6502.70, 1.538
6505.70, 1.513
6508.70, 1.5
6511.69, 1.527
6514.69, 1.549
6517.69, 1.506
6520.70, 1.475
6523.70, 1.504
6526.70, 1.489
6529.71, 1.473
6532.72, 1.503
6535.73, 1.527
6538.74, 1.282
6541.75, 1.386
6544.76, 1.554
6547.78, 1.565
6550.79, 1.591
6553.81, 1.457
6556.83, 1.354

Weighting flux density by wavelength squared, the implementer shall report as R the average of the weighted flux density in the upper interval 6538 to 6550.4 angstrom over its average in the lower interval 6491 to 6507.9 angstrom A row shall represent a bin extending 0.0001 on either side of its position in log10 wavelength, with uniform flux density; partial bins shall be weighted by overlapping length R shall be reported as 1.1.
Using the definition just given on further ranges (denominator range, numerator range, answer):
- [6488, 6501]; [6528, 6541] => 1.09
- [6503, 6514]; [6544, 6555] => 1.03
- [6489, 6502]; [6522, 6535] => 1.12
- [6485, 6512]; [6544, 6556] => 1.09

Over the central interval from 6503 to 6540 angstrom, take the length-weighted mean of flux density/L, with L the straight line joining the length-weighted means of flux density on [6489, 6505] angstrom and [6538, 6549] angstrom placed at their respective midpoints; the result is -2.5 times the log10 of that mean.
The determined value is -0.053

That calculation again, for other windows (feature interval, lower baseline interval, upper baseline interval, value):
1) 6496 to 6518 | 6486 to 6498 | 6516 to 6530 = -0.038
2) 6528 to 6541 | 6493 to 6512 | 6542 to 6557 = 0.028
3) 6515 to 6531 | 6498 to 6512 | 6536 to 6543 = -0.051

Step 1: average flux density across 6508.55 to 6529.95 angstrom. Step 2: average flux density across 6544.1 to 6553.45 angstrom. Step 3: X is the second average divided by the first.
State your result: 1.03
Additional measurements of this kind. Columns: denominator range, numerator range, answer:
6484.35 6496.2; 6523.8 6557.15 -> 1.05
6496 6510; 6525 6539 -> 1.02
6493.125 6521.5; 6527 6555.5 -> 1.02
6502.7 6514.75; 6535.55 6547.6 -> 0.95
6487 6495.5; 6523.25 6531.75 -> 1.07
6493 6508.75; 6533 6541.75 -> 1.01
